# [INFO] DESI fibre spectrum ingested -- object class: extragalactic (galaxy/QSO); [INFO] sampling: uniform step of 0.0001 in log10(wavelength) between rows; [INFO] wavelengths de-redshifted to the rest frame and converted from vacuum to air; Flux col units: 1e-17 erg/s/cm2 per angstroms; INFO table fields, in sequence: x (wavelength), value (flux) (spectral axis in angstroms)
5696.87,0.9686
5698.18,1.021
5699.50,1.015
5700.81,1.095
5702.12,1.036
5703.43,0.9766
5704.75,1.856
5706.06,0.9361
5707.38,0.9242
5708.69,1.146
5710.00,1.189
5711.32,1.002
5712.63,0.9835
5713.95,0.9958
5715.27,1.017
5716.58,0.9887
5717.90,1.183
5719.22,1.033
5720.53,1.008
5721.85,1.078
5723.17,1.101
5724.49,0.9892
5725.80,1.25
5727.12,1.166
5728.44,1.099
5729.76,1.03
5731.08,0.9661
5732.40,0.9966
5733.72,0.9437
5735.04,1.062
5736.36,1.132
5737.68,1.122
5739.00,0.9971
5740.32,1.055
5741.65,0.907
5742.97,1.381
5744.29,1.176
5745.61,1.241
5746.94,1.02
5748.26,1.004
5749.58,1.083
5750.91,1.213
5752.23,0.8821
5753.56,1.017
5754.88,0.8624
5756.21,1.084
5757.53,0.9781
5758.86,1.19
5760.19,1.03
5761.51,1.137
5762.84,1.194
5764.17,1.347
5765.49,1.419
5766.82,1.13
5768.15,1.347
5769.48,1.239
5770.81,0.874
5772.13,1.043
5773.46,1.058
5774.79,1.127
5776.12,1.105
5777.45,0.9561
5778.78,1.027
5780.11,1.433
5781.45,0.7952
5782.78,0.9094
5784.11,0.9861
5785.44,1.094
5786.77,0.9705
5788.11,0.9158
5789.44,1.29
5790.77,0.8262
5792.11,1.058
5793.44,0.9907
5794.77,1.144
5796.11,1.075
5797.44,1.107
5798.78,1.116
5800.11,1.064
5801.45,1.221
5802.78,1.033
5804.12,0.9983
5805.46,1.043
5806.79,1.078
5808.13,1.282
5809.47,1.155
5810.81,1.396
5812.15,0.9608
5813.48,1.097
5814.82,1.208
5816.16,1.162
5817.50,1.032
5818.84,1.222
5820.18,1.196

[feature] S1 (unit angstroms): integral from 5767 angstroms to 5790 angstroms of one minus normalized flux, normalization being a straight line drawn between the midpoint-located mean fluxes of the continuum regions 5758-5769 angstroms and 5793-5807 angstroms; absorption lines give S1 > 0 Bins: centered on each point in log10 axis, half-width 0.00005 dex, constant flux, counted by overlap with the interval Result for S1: 1.9 angstroms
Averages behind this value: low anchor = 1.22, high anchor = 1.08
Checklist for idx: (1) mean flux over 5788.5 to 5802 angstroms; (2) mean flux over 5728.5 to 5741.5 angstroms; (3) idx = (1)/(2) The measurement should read 1.1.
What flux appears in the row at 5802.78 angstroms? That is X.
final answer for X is 1.033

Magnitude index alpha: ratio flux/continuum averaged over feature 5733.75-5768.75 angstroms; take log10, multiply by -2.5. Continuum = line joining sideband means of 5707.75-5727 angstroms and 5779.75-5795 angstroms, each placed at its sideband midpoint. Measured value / -0.07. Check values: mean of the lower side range 1.07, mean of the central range 1.11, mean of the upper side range 1.02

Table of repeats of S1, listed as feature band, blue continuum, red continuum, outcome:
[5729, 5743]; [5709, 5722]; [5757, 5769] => 0.9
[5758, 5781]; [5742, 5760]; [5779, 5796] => -2.0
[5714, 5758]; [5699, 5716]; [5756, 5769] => 3.1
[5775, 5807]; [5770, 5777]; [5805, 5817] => 1.2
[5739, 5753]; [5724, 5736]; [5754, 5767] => 0.1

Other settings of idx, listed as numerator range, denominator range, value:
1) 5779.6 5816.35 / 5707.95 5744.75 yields 1.01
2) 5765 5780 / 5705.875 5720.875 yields 1.09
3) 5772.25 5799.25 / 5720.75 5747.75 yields 0.97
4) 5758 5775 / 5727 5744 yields 1.09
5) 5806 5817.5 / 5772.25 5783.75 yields 1.10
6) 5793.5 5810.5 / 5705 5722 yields 1.05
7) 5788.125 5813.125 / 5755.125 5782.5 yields 0.98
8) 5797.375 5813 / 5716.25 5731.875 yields 1.04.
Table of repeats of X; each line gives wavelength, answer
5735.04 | 1.062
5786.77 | 0.9705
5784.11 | 0.9861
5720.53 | 1.008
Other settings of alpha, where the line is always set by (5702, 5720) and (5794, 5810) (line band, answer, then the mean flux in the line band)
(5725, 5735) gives 0.03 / 1.06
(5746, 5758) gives 0.08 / 1.02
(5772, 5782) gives 0.03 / 1.07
